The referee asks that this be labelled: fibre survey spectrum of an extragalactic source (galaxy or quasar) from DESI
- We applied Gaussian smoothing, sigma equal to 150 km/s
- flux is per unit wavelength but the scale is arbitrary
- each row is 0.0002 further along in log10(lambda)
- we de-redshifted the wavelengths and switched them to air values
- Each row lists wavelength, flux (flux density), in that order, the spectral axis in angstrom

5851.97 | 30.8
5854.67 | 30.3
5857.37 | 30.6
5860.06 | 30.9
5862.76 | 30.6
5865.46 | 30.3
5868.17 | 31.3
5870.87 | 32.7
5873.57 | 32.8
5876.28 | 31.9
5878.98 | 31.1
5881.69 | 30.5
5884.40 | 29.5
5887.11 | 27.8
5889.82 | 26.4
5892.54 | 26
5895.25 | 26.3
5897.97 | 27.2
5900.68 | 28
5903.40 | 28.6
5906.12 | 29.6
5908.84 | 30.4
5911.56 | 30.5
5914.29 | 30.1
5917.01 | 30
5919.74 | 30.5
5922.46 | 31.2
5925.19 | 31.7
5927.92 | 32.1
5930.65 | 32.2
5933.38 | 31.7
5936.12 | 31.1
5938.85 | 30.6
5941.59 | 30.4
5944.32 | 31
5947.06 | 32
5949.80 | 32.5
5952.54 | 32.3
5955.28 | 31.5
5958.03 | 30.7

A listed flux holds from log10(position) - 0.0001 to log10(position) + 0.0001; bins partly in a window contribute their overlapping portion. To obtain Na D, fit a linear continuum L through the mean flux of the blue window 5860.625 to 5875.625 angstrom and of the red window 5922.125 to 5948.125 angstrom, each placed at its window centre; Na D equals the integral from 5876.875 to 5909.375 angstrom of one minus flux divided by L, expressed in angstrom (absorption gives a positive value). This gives 3.1 angstrom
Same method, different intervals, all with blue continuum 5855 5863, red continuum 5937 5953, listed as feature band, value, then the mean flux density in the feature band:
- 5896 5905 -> 0.9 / 27.9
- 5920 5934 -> -0.2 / 31.7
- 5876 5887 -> 0.2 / 30.3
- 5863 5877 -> -0.4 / 31.7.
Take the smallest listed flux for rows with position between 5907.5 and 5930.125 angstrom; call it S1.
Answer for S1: 30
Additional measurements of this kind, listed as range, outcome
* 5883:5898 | 26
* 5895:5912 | 26.3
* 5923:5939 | 30.6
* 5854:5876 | 30.3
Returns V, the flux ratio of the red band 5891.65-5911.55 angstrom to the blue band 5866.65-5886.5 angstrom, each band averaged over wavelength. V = 0.90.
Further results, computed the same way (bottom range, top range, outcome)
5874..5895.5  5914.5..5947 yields 1.07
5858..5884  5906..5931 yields 0.99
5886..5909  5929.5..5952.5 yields 1.14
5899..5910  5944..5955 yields 1.10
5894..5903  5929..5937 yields 1.16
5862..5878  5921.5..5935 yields 1.00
